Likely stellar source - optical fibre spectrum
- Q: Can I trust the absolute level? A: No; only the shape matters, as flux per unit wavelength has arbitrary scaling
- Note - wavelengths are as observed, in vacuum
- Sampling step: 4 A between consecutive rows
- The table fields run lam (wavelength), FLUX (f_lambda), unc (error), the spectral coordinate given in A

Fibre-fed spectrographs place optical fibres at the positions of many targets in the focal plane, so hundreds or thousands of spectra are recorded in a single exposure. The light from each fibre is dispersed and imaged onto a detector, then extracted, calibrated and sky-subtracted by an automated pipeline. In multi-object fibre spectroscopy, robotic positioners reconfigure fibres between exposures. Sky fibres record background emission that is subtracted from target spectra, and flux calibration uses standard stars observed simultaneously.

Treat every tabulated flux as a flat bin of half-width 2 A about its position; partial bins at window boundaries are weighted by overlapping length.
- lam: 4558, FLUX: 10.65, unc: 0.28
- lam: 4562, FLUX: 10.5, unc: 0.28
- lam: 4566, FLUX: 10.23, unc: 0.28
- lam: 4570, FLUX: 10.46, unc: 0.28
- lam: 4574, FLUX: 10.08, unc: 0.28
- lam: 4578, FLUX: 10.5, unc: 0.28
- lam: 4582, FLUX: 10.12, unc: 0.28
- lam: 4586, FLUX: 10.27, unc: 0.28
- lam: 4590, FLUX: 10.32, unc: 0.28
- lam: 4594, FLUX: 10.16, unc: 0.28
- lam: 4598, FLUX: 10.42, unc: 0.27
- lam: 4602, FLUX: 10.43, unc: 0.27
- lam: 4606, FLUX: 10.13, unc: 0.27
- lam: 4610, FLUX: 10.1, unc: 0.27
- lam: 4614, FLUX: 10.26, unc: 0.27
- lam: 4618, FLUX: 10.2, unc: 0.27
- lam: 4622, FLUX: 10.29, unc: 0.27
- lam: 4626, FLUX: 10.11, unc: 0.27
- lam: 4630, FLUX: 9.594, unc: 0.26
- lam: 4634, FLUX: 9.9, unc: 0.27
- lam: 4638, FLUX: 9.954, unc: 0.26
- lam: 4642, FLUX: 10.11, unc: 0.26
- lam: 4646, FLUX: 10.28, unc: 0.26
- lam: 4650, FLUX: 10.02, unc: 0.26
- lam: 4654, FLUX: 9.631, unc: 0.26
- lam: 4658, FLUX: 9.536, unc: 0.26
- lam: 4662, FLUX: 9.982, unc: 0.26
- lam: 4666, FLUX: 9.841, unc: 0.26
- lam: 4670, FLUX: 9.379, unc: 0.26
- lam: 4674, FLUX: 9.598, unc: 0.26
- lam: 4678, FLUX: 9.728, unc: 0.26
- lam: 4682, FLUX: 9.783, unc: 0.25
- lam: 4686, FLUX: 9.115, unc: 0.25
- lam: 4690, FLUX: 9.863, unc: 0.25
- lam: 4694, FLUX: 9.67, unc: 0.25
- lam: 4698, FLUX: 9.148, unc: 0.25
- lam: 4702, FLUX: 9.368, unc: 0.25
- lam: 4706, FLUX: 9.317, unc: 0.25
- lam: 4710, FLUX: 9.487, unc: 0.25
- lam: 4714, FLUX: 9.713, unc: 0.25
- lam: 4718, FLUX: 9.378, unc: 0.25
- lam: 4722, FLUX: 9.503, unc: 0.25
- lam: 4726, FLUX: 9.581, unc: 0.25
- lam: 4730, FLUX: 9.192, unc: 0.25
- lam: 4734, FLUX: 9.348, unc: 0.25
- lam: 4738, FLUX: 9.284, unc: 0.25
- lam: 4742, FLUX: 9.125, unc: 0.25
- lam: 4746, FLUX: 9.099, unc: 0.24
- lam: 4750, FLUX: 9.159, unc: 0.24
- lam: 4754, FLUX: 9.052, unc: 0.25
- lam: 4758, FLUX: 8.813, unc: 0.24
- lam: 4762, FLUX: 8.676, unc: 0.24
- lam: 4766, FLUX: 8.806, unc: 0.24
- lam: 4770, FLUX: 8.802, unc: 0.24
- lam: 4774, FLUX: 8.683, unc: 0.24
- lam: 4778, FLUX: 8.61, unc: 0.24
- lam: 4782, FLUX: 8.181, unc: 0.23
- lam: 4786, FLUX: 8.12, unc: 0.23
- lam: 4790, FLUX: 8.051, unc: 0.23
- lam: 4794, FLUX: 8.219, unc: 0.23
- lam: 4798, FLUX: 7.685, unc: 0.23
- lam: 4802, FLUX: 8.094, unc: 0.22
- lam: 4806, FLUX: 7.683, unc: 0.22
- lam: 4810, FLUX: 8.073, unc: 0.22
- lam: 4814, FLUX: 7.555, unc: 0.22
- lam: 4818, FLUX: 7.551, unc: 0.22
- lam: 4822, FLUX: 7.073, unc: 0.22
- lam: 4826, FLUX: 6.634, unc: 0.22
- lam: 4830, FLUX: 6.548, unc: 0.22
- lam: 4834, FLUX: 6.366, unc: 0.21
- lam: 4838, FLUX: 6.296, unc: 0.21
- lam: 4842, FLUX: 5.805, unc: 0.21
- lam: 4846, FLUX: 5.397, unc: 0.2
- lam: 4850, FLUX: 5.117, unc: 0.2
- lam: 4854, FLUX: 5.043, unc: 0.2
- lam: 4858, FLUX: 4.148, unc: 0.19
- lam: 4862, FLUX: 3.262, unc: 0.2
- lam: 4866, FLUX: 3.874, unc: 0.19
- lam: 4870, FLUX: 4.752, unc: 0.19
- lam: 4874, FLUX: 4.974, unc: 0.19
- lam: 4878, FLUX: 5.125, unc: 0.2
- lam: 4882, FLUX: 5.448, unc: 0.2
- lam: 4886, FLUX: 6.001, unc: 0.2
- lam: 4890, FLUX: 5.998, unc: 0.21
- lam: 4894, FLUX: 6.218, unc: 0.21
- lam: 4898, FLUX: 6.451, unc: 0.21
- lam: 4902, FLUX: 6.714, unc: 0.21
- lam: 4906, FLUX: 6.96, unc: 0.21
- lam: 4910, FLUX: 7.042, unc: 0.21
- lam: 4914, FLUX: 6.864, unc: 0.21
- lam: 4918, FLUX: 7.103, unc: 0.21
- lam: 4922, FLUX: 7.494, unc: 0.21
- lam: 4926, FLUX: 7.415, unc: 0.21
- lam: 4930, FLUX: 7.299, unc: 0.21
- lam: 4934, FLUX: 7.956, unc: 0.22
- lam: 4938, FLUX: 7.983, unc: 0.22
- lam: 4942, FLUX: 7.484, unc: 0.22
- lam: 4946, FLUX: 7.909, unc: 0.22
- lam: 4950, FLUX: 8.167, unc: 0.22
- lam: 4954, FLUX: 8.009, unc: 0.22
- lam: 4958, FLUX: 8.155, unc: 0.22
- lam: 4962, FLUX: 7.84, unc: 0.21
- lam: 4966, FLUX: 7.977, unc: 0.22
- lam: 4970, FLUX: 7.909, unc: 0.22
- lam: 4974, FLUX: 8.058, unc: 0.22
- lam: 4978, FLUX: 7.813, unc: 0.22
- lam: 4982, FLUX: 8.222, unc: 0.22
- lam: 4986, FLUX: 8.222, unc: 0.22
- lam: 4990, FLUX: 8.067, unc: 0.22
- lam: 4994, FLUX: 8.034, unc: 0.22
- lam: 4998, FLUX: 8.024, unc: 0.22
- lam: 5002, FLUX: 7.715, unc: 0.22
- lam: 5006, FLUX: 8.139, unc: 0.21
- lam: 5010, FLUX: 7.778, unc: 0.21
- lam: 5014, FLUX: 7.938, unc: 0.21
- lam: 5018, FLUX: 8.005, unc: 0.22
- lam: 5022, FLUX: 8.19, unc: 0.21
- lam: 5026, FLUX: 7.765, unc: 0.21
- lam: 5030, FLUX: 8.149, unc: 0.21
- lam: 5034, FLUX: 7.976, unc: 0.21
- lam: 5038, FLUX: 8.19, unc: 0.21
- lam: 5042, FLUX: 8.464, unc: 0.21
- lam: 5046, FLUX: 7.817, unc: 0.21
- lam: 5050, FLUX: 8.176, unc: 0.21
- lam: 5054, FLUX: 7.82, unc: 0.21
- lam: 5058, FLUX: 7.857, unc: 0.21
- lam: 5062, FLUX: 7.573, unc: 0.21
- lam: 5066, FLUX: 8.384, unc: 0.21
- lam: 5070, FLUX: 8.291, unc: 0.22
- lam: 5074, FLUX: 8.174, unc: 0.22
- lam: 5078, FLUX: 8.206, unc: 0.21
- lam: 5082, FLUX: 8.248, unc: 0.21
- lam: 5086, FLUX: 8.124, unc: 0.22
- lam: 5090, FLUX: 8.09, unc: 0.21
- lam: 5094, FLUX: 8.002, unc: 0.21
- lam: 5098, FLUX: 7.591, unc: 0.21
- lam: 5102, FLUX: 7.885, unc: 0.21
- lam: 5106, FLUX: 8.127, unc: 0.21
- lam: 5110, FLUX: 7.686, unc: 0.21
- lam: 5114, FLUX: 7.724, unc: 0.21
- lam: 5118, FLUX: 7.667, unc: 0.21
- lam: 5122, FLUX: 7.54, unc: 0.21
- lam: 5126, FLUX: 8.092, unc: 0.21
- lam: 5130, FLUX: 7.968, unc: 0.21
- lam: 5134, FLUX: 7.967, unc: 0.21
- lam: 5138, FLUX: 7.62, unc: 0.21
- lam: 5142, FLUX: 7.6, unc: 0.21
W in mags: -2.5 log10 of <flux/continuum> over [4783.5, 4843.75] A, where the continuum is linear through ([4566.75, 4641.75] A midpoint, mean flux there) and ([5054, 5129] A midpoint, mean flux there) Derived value 0.25 mag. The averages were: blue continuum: 10.2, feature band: 7.33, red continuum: 7.96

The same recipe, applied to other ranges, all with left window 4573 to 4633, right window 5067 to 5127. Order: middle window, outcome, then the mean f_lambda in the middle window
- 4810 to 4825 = 0.235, 7.43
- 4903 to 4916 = 0.260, 6.94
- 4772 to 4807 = 0.148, 8.16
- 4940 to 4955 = 0.100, 7.88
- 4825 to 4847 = 0.424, 6.19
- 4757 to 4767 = 0.086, 8.76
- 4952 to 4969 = 0.078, 7.99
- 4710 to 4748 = 0.030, 9.36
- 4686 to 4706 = 0.037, 9.45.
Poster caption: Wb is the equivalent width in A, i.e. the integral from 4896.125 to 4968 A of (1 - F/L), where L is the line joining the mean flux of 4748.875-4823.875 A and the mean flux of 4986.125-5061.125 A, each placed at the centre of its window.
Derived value 5.37 A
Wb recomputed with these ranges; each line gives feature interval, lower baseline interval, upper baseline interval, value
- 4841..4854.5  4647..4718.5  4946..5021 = 5.24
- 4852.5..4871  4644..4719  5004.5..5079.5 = 9.78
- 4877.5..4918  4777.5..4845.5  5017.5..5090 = 6.70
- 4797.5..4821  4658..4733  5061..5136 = 3.47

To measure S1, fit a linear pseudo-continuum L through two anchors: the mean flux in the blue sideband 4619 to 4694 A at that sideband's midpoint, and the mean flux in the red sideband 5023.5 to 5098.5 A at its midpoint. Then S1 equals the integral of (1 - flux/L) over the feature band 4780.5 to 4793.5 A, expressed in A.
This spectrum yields 1.6 A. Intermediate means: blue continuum 9.82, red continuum 8.06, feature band 8.13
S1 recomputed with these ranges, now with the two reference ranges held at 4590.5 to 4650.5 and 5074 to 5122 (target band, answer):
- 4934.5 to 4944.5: 1.03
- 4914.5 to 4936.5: 3.29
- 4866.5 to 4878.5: 5.59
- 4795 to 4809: 2.16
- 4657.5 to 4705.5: 1.36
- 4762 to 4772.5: 0.76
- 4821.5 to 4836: 4.05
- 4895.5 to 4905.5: 2.51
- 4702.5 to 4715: 0.33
